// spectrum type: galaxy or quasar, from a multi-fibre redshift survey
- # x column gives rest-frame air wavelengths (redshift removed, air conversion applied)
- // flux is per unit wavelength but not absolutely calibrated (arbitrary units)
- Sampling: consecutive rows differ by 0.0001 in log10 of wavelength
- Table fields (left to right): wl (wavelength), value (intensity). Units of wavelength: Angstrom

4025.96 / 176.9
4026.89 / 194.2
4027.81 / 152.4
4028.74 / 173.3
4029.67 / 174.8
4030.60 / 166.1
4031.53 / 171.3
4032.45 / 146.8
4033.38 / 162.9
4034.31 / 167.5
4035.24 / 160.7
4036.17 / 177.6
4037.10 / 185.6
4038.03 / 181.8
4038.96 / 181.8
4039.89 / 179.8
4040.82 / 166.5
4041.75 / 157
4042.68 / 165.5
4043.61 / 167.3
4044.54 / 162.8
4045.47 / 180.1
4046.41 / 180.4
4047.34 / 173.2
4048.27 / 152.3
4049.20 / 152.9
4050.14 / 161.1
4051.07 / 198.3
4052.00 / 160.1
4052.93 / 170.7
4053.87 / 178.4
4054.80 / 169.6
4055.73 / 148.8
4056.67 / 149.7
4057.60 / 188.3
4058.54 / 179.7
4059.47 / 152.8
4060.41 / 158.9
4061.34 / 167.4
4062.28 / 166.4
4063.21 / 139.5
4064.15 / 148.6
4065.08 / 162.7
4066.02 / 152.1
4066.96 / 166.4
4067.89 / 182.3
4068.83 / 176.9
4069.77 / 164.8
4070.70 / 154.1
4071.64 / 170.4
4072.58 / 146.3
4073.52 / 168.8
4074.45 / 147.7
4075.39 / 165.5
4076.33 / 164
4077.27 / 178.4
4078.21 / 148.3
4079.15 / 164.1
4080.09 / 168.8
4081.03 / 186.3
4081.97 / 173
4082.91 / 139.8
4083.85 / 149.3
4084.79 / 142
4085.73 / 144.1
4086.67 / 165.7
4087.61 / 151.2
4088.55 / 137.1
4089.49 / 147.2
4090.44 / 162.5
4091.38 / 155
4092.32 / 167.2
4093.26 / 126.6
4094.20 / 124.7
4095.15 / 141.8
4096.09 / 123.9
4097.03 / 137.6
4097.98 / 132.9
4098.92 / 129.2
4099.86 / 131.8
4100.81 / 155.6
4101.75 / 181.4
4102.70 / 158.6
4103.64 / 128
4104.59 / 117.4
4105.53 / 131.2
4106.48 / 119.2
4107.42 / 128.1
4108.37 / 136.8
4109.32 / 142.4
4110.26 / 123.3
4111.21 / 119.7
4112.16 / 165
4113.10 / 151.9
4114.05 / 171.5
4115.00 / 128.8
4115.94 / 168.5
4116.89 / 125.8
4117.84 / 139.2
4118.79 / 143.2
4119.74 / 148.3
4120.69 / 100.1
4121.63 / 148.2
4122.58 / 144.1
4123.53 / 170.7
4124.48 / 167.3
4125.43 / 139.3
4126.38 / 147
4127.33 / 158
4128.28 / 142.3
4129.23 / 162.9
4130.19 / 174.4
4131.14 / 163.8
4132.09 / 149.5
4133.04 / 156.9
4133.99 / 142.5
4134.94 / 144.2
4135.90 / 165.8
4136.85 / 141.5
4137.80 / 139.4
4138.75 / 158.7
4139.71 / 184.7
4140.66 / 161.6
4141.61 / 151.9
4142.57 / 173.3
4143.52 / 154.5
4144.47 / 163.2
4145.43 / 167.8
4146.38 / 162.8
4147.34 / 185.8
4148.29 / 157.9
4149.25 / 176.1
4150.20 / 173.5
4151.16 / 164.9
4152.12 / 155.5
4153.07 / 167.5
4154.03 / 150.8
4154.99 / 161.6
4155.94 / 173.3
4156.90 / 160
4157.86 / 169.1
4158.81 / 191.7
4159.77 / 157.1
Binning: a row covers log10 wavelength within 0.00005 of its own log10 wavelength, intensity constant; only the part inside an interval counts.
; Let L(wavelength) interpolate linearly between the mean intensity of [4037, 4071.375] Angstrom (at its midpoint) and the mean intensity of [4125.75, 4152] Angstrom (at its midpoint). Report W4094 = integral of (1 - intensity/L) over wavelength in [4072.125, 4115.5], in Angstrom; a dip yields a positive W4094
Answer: 4.3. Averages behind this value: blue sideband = 167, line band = 147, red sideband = 160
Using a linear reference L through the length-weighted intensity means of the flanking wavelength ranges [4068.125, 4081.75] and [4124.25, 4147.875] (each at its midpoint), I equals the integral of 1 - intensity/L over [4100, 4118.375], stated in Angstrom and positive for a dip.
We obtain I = 2.24 Angstrom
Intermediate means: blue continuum 165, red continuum 158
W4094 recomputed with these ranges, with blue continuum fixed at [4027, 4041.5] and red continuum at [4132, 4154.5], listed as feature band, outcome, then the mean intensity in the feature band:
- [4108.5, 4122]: 1.8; 141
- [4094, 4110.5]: 2.8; 136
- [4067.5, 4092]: 1.0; 160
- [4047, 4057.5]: 0.2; 166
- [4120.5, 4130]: 0.7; 150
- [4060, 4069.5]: 0.3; 162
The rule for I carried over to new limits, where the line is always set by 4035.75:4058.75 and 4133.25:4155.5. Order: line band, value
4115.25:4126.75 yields 1.3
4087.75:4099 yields 1.7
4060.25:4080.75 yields 0.7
